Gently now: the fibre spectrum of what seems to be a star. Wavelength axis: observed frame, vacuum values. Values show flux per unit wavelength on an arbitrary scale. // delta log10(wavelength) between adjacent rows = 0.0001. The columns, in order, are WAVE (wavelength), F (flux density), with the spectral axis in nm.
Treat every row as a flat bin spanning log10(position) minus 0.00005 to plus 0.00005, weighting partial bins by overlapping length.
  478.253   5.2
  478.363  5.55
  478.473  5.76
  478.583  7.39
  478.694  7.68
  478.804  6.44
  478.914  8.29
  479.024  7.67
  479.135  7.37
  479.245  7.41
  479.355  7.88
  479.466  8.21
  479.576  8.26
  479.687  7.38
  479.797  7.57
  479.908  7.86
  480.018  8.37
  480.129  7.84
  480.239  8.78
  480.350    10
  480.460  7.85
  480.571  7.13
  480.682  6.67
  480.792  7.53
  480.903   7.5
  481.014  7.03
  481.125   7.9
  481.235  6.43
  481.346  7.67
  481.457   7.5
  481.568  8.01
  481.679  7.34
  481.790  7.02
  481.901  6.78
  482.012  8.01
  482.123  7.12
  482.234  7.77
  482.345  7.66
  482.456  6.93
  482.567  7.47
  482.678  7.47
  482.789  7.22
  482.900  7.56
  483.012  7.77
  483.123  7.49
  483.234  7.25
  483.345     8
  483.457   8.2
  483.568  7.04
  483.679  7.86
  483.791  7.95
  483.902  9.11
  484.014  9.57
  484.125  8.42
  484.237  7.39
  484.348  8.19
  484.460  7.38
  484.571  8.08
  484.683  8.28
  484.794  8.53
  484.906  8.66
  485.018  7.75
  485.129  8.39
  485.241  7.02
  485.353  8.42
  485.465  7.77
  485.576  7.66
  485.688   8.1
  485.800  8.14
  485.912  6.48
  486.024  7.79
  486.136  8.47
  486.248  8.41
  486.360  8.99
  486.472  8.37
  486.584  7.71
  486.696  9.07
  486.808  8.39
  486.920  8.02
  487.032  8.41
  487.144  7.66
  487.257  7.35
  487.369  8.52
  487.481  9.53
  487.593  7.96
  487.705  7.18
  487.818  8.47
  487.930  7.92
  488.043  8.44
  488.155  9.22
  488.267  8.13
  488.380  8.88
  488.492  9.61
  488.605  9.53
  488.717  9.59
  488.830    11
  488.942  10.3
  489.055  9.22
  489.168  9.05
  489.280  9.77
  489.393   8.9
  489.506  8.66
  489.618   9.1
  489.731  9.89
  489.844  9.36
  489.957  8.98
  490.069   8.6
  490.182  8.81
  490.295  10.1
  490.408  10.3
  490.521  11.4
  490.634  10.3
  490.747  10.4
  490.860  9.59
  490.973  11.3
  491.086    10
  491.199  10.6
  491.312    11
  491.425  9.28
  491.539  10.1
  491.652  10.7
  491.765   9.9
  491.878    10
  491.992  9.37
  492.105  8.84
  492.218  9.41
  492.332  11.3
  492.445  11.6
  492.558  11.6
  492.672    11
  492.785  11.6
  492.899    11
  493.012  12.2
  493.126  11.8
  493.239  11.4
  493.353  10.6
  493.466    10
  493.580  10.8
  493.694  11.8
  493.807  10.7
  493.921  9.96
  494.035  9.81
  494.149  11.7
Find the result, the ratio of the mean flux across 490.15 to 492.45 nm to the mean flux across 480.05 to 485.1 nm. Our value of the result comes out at 1.31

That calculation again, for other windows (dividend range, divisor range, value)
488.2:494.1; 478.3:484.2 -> 1.33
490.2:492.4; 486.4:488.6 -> 1.21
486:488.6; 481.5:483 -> 1.13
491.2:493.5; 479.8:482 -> 1.39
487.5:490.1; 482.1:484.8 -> 1.16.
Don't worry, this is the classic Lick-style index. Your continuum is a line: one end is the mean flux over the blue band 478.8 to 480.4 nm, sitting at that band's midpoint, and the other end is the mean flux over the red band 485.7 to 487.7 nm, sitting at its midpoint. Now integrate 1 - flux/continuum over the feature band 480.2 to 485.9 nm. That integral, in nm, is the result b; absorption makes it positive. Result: 0.22 nm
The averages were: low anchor 8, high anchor 8.17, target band 7.77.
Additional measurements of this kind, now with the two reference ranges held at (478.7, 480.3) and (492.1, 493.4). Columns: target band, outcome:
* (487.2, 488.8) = 0.21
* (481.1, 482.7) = 0.19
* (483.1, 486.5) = 0.41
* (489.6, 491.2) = 0.10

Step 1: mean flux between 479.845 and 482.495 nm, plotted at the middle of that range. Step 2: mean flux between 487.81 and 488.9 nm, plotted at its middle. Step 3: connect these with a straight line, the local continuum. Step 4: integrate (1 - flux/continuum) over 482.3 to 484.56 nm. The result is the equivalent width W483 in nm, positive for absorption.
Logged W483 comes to 0.08 nm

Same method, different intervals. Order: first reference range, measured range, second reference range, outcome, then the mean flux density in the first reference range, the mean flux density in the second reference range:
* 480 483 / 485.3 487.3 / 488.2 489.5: 0.16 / 7.57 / 9.42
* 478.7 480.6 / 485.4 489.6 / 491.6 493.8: 0.47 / 7.91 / 10.8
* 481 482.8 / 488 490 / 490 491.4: 0.06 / 7.39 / 10.2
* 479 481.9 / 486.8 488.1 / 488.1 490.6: 0.14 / 7.68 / 9.48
